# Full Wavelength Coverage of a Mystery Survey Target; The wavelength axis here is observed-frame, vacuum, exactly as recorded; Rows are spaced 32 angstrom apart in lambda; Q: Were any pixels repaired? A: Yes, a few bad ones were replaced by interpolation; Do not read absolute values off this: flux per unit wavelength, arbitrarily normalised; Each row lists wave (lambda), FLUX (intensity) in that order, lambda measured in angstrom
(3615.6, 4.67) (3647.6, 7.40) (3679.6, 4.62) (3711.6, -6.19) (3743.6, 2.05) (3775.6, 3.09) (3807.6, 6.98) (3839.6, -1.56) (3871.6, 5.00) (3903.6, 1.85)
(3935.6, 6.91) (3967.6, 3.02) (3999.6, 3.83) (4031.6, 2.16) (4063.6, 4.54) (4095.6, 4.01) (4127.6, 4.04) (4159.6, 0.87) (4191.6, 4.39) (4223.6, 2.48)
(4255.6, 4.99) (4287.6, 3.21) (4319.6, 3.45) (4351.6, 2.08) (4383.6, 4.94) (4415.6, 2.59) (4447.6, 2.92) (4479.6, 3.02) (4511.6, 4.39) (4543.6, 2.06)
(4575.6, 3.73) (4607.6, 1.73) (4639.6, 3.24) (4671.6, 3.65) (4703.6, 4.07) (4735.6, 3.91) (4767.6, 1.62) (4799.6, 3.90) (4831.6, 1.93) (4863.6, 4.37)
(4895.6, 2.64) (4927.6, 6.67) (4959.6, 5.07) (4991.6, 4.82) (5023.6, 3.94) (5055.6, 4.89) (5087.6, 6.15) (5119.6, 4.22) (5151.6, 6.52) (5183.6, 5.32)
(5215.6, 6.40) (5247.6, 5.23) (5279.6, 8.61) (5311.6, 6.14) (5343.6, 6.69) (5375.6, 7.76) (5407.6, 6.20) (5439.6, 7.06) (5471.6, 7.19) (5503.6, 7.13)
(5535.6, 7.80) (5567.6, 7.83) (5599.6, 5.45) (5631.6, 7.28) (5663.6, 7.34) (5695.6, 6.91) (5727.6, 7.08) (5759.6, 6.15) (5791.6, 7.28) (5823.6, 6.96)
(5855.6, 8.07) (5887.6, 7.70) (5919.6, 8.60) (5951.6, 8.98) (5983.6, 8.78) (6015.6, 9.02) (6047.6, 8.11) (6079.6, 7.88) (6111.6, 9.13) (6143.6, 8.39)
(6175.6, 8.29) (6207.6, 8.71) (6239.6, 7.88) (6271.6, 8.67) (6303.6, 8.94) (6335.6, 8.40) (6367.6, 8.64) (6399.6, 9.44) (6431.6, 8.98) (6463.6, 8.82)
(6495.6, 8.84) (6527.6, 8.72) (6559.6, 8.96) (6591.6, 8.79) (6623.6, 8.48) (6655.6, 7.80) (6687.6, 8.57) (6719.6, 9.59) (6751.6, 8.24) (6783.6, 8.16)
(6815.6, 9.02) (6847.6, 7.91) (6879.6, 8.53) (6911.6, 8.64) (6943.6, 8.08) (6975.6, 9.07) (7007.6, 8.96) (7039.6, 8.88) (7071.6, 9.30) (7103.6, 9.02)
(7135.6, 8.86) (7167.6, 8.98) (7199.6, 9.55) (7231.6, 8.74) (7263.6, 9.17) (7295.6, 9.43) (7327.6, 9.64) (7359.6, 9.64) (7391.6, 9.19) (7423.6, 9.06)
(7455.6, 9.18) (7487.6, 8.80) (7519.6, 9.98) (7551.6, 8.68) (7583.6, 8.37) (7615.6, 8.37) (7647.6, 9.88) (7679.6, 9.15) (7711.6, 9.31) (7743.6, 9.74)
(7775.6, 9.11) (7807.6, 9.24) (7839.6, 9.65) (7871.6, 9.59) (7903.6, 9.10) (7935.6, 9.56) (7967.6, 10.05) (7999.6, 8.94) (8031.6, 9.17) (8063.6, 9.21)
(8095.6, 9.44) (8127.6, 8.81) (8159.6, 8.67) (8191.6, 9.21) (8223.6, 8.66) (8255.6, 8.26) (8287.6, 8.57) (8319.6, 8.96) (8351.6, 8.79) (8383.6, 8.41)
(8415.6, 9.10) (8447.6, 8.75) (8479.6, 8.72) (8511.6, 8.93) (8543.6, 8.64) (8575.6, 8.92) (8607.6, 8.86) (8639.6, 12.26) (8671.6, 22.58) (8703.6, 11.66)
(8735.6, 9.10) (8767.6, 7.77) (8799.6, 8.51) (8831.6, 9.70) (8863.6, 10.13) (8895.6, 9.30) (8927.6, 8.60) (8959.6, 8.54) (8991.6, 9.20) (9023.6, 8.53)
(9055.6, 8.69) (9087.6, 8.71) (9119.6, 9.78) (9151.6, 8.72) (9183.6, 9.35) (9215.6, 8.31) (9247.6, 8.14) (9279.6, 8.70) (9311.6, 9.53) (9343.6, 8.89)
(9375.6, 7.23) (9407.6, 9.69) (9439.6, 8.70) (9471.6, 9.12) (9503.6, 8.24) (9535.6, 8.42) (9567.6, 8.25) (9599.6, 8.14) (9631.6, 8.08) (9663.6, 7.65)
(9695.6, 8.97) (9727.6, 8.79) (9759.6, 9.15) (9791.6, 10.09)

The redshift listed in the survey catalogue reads 0.319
